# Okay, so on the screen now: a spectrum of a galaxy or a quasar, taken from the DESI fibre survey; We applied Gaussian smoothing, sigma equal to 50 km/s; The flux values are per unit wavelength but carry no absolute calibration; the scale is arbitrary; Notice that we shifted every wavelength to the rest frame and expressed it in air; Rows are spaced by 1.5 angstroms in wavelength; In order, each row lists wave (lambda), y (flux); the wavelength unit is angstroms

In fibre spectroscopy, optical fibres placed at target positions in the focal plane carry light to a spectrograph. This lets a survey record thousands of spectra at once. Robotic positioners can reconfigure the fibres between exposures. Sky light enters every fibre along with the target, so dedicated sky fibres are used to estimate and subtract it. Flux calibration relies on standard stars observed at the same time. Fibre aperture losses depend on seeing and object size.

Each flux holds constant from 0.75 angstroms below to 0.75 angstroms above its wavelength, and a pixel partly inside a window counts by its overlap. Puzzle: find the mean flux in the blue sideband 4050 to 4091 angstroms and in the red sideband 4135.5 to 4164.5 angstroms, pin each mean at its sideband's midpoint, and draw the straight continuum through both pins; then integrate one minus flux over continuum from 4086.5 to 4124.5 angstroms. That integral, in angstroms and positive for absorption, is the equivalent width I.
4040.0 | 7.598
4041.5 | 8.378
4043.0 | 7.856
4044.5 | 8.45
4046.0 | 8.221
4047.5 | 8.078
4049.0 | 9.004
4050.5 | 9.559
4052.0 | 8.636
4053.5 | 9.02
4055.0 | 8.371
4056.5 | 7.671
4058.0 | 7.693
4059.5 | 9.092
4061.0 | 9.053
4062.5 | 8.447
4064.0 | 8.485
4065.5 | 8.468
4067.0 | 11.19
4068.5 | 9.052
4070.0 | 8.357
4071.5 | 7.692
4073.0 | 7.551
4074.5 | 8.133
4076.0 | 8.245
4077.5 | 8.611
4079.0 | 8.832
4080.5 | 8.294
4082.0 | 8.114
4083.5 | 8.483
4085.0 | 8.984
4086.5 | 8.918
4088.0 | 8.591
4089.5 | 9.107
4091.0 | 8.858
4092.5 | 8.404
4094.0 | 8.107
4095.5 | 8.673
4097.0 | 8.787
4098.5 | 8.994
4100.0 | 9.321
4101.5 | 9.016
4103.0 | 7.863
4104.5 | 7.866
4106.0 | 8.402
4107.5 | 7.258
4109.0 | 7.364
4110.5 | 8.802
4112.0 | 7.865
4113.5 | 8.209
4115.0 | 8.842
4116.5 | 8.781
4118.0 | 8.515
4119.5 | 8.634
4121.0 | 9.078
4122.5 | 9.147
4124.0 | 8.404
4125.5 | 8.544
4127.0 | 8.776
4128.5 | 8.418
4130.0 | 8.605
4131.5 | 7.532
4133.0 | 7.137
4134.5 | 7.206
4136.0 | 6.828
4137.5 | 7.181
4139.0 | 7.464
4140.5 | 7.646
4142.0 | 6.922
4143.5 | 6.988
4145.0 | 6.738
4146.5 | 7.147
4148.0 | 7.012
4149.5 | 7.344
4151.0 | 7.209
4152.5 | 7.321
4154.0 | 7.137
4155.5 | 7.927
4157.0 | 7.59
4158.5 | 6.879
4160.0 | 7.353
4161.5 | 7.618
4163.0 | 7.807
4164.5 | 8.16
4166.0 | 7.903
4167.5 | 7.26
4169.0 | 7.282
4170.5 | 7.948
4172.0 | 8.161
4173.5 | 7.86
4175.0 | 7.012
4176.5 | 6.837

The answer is -2.3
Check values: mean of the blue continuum 8.62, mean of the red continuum 7.3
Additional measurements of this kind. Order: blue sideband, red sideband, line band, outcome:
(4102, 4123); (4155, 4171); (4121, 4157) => 1.5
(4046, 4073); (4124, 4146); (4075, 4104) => -1.4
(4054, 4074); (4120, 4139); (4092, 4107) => -0.4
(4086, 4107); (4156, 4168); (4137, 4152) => 1.3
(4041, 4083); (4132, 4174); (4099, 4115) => -0.6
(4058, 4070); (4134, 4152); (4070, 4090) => 0.4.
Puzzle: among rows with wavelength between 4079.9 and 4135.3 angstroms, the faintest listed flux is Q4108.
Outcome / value 7.137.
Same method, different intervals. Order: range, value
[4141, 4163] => 6.738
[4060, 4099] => 7.551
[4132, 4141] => 6.828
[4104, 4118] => 7.258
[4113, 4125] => 8.209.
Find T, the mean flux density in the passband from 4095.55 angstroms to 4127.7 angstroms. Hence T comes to 8.5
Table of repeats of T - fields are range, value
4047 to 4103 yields 8.64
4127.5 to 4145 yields 7.44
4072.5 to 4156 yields 8.11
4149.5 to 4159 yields 7.36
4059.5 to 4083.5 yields 8.58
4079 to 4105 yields 8.62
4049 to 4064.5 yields 8.62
